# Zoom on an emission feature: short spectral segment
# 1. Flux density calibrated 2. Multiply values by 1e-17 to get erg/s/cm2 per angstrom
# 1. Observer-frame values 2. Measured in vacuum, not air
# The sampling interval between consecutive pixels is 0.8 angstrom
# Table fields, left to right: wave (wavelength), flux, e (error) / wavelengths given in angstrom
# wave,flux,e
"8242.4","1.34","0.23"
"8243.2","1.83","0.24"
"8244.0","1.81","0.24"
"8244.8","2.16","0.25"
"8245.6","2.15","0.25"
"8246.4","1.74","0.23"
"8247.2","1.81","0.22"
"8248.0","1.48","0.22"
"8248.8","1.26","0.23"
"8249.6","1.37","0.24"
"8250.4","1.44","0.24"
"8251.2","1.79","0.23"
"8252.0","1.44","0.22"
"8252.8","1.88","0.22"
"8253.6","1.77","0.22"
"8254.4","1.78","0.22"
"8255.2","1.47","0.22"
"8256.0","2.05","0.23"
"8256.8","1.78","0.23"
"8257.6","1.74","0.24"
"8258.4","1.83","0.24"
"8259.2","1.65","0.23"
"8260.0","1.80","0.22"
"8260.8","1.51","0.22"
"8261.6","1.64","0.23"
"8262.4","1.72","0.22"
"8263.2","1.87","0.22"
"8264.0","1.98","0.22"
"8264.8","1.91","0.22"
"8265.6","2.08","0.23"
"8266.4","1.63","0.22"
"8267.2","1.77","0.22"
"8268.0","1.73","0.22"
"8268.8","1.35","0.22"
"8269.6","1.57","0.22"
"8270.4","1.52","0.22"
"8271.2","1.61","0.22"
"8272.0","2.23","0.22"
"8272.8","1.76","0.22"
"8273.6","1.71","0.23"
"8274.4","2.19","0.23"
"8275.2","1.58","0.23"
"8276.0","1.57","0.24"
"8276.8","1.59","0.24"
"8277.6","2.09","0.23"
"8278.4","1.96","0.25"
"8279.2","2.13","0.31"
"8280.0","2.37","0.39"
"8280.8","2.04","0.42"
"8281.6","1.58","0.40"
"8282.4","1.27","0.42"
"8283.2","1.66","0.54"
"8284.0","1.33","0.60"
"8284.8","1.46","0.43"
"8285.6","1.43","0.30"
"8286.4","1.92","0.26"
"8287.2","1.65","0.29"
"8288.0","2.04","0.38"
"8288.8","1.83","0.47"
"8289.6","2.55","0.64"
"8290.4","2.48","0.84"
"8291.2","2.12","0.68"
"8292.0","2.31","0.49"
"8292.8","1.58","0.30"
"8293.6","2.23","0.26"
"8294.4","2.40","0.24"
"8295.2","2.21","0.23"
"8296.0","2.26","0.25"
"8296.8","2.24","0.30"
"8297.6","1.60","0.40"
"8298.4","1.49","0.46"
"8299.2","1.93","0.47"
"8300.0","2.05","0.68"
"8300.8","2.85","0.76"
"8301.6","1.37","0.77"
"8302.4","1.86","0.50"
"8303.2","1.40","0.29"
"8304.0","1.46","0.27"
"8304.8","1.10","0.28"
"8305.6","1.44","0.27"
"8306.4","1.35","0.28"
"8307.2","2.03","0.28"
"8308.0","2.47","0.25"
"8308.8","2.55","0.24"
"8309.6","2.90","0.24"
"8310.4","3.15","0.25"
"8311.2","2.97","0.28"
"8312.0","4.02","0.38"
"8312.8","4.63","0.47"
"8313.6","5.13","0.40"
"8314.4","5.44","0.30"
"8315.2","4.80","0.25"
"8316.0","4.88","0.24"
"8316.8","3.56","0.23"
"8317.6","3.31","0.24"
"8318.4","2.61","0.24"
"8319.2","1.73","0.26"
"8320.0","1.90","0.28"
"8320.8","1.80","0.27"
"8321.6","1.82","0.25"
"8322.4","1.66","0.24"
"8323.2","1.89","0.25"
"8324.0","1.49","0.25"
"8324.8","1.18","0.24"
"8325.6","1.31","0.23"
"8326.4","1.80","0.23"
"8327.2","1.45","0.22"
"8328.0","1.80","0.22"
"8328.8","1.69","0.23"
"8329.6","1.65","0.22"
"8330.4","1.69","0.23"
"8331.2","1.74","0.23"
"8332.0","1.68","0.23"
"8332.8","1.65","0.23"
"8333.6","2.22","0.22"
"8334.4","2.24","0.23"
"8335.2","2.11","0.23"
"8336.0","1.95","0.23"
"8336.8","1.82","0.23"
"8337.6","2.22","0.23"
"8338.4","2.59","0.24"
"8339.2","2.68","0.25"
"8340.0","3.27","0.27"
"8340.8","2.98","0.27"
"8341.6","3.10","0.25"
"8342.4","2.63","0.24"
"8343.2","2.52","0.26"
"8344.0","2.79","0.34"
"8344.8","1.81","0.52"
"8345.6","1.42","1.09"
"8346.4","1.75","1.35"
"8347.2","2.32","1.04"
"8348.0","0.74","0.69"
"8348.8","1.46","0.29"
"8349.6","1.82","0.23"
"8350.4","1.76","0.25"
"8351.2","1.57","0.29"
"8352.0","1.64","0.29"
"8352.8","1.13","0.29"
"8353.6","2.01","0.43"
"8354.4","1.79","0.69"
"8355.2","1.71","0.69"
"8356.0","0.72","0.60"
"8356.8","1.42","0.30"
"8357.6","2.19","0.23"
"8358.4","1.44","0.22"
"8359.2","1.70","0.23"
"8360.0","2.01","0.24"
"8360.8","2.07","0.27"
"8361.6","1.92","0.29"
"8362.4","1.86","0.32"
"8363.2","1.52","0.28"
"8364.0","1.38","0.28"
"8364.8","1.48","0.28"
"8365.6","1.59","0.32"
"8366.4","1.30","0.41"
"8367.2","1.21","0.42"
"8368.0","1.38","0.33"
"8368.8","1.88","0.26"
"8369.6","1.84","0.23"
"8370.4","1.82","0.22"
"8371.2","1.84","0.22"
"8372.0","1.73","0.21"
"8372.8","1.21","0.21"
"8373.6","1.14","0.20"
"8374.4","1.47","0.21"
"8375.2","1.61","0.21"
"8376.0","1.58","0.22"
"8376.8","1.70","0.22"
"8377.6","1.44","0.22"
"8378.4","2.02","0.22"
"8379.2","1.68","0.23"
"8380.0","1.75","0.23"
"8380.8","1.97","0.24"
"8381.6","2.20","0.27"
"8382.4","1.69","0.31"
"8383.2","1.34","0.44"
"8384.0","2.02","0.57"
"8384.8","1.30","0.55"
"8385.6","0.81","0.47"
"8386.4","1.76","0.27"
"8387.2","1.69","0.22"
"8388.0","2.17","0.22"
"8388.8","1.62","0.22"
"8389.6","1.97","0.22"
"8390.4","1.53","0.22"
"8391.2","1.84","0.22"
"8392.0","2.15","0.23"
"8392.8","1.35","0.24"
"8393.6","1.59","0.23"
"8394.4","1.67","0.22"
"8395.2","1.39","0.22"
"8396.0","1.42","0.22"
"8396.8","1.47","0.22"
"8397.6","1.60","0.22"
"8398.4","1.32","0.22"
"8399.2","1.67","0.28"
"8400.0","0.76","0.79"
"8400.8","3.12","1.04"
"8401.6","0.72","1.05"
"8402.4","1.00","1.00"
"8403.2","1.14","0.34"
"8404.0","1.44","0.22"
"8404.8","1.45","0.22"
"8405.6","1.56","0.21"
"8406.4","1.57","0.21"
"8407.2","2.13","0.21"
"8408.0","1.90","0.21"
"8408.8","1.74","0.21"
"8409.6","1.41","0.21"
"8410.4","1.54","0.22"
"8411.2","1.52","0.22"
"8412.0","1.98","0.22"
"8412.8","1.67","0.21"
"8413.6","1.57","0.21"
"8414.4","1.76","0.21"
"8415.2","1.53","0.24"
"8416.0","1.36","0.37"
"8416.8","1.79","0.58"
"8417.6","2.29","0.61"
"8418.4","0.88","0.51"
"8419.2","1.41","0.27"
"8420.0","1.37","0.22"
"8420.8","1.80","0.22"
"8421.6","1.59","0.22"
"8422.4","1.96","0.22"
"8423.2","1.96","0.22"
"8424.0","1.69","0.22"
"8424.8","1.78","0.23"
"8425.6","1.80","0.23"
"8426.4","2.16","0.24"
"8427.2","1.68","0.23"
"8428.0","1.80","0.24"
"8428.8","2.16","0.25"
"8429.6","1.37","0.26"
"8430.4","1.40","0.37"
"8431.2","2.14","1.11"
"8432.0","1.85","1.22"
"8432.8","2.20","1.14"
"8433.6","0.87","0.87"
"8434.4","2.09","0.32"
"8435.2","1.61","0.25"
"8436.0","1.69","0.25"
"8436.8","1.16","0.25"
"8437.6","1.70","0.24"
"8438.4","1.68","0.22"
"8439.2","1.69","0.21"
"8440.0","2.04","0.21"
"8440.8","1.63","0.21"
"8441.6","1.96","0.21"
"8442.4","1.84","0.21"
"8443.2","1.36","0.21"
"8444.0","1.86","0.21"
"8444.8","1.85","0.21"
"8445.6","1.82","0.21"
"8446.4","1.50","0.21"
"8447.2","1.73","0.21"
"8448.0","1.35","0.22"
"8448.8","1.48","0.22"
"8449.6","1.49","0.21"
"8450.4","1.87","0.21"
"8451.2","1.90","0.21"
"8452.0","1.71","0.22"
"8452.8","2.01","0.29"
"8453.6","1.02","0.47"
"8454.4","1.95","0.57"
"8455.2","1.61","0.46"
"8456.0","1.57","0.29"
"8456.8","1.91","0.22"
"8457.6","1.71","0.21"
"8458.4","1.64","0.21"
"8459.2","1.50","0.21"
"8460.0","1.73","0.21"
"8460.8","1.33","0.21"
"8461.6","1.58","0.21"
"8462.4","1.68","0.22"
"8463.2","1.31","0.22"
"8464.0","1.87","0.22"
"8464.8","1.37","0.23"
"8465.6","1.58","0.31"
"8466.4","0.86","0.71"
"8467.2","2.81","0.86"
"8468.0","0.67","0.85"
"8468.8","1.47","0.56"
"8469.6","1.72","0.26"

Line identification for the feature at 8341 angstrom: [N II] 6583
